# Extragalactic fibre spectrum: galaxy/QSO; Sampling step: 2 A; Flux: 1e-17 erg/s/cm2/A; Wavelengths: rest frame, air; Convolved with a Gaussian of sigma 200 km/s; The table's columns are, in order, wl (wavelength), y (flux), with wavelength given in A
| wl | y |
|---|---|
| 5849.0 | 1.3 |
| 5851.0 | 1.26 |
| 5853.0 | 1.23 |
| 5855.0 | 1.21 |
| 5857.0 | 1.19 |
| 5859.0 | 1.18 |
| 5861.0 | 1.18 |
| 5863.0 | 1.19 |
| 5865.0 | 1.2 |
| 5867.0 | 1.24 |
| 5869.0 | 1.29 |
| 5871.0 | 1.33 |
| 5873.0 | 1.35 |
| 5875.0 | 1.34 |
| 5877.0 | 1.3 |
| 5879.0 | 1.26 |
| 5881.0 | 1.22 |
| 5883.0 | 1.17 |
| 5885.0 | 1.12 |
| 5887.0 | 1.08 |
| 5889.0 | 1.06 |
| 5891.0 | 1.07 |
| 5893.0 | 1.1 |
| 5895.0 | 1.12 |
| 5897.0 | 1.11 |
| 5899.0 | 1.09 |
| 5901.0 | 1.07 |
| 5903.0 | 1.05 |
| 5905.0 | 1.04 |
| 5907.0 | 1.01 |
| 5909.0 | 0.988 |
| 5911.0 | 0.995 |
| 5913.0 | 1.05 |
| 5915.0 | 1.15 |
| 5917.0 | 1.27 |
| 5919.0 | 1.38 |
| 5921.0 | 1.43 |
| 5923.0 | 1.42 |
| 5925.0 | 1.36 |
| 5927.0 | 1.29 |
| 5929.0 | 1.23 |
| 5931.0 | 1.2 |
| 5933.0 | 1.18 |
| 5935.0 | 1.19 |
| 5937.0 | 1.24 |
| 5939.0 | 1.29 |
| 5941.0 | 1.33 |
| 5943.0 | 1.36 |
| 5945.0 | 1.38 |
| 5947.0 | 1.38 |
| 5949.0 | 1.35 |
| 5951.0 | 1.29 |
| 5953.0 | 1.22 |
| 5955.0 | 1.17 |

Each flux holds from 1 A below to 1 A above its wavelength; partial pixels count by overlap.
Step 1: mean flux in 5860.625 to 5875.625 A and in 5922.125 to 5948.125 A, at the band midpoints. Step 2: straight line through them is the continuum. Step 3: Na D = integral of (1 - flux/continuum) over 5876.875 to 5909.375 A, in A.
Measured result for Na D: 4.3 A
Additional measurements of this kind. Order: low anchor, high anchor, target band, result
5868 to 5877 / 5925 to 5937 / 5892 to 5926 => 3.0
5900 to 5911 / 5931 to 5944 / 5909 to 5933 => -2.0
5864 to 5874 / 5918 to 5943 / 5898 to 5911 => 2.5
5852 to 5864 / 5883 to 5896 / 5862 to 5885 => -2.2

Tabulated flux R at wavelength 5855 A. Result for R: 1.21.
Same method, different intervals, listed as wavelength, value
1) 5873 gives 1.35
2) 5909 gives 0.988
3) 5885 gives 1.12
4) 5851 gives 1.26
